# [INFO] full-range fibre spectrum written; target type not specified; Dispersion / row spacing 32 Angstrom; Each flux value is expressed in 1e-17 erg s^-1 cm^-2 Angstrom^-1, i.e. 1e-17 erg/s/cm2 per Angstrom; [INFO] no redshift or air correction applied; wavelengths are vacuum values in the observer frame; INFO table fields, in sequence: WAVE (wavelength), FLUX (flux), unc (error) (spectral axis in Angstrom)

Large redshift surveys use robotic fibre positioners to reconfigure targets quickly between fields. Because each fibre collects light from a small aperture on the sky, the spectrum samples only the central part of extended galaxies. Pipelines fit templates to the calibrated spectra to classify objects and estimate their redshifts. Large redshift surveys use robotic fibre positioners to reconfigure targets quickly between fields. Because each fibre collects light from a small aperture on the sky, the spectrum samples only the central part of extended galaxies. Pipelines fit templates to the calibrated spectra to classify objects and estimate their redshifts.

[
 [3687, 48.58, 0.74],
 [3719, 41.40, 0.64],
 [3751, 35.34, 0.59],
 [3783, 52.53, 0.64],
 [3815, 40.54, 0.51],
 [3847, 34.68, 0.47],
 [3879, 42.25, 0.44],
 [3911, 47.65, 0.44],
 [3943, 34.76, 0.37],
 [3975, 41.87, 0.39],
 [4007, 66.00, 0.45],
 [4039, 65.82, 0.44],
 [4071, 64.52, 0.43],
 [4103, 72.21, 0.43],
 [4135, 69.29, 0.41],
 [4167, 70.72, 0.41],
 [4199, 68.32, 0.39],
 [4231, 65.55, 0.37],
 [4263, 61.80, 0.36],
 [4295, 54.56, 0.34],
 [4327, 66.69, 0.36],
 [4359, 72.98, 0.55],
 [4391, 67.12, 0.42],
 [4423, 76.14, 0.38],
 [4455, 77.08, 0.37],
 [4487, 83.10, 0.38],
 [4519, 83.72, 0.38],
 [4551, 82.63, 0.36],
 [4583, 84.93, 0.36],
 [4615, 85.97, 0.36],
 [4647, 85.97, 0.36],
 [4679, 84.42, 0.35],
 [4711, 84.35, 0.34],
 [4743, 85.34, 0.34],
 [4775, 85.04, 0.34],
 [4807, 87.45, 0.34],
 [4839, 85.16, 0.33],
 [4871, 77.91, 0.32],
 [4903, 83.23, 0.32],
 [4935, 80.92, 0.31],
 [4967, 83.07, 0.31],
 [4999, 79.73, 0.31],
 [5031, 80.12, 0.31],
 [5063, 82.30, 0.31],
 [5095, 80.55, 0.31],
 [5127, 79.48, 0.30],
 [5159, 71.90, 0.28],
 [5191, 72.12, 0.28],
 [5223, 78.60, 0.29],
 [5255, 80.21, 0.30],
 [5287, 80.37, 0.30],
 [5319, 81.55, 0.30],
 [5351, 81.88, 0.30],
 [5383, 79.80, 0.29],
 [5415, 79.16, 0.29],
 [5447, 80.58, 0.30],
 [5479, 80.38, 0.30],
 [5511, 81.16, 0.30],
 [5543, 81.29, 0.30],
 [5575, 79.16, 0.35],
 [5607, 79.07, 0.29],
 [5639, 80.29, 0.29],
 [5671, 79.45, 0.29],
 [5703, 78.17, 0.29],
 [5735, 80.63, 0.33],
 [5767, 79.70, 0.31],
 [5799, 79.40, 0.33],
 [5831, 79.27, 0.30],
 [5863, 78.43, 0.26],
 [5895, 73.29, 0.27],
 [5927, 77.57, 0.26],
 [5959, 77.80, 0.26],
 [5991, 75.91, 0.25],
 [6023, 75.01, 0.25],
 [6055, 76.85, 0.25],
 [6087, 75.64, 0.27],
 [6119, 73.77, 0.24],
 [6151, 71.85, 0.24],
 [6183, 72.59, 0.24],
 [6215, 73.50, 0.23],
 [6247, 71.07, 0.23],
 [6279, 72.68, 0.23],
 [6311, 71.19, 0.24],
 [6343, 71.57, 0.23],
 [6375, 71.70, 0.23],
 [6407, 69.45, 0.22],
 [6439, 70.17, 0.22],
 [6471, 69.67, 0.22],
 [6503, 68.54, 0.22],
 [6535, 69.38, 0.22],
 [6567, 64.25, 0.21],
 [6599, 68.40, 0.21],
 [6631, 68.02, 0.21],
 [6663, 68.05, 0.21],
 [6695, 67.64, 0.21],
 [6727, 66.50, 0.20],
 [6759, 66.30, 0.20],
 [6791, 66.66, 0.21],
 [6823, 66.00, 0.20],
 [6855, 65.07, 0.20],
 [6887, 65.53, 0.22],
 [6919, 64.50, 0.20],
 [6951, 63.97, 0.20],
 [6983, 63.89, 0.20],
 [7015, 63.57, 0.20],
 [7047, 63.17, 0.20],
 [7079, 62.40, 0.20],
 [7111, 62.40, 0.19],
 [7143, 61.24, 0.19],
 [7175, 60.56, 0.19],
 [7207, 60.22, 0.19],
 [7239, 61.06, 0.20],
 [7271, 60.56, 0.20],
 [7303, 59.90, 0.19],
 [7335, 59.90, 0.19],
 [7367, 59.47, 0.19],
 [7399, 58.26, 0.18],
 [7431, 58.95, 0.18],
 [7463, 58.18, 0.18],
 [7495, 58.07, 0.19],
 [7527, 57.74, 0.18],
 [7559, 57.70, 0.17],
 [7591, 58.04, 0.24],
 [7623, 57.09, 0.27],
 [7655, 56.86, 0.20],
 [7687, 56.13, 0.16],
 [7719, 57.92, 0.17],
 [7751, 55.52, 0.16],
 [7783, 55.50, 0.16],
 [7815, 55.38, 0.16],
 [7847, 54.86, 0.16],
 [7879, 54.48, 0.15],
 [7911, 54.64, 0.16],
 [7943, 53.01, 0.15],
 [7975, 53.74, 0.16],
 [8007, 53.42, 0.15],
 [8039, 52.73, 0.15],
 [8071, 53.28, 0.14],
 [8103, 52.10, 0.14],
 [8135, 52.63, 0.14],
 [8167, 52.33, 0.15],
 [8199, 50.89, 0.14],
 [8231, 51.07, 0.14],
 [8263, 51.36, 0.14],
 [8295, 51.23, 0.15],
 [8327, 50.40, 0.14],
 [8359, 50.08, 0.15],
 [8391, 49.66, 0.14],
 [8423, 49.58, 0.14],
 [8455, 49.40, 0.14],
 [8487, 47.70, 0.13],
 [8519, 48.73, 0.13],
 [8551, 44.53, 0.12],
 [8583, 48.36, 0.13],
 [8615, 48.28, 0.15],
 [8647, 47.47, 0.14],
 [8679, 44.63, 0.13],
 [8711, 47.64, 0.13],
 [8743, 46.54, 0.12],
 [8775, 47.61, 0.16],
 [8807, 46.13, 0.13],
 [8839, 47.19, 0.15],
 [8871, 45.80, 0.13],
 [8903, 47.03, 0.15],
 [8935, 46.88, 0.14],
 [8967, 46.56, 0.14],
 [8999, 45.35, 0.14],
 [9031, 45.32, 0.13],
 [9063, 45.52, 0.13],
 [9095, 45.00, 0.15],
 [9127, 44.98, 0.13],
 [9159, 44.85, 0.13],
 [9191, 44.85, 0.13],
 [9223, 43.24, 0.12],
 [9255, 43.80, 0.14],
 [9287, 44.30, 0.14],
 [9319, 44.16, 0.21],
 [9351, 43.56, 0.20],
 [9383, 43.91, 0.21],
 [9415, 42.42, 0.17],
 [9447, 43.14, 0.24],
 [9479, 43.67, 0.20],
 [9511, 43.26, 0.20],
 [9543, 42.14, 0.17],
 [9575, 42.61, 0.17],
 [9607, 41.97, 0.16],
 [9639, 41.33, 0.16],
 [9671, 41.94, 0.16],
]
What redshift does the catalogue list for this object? 0.000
